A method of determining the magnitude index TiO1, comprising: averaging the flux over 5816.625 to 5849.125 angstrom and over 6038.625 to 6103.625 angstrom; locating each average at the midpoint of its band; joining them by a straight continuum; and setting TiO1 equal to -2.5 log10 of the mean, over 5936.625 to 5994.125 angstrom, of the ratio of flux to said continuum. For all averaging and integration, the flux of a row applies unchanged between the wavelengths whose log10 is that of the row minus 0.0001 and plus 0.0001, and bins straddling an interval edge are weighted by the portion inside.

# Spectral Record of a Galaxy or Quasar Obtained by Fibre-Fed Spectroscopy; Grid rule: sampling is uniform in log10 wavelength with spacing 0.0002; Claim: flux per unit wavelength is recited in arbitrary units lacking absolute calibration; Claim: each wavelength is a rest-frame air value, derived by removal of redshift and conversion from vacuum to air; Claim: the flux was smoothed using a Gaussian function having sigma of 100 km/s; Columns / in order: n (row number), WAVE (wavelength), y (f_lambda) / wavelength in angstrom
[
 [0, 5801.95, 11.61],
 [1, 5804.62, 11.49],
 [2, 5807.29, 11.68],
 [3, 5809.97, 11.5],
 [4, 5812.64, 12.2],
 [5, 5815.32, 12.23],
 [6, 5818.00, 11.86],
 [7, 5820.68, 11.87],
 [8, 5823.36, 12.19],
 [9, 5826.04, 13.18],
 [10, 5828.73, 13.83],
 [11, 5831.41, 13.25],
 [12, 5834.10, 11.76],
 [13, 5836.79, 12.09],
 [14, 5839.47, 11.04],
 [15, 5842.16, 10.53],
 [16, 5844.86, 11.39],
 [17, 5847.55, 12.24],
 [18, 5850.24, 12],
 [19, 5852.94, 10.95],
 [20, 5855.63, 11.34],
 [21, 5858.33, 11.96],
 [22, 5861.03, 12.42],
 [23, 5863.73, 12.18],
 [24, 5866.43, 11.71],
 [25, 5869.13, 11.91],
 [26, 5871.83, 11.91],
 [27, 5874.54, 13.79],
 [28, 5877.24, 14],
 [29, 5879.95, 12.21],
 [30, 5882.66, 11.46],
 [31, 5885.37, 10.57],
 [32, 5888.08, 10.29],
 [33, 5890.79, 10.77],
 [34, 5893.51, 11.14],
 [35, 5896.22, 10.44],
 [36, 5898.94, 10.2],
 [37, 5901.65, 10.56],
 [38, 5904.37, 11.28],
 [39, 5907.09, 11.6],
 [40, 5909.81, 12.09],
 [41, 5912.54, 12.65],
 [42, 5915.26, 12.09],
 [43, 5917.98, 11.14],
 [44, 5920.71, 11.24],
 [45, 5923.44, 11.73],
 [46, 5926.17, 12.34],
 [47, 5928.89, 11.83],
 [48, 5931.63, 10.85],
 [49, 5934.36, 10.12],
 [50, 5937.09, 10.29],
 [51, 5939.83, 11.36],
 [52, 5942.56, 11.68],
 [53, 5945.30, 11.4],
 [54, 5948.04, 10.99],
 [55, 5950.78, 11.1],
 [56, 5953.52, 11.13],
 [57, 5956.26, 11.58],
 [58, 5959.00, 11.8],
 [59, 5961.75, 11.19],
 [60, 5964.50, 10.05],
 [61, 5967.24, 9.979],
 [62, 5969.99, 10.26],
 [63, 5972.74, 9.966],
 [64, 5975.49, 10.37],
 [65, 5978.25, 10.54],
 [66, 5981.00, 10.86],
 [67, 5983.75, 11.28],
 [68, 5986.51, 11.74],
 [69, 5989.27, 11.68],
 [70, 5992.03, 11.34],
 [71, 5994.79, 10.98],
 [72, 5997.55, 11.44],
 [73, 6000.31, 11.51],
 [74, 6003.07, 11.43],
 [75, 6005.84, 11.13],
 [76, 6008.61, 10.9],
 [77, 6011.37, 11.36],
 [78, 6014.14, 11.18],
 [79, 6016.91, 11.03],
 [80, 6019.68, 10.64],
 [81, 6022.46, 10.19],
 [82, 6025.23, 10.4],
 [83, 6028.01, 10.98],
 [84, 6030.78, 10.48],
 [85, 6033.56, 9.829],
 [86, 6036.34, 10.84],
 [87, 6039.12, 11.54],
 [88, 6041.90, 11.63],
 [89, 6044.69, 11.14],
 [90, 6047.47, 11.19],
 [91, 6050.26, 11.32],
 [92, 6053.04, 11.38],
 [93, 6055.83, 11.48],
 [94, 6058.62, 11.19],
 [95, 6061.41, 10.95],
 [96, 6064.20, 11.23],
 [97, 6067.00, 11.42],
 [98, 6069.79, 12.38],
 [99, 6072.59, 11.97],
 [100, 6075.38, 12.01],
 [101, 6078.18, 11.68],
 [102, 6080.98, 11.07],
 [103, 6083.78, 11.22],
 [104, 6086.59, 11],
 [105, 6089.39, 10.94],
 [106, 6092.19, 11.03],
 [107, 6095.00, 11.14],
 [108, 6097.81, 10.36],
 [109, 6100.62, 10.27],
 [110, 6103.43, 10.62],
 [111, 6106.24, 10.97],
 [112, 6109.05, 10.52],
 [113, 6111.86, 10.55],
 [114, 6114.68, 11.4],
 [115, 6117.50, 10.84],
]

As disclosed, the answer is 0.06 mag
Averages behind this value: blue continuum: 12.1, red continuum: 11.3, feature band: 11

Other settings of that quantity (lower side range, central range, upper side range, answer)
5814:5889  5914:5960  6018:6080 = 0.030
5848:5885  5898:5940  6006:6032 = 0.030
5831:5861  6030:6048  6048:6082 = 0.055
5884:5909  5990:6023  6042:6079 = 0.013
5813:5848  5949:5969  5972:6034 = 0.028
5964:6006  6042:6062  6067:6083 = 0.027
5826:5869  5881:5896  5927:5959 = 0.075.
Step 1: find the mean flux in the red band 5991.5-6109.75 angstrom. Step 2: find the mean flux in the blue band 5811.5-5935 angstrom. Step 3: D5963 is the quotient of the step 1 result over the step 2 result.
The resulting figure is 0.9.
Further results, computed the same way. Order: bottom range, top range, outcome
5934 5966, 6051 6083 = 1.04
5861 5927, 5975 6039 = 0.94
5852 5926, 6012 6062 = 0.94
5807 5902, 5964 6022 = 0.93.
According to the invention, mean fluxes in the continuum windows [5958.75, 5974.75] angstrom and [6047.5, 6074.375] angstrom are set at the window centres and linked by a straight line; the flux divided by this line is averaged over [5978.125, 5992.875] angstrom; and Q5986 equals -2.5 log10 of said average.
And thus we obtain -0.06 mag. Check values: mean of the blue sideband 10.4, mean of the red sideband 11.5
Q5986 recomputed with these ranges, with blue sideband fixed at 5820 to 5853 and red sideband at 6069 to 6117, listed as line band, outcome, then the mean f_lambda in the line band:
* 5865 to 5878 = -0.06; 12.6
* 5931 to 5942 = 0.09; 10.7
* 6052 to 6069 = -0.01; 11.3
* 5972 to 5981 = 0.11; 10.4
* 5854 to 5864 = 0.01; 11.9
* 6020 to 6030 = 0.08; 10.5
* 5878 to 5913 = 0.06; 11.2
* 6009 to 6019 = 0.03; 11.1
